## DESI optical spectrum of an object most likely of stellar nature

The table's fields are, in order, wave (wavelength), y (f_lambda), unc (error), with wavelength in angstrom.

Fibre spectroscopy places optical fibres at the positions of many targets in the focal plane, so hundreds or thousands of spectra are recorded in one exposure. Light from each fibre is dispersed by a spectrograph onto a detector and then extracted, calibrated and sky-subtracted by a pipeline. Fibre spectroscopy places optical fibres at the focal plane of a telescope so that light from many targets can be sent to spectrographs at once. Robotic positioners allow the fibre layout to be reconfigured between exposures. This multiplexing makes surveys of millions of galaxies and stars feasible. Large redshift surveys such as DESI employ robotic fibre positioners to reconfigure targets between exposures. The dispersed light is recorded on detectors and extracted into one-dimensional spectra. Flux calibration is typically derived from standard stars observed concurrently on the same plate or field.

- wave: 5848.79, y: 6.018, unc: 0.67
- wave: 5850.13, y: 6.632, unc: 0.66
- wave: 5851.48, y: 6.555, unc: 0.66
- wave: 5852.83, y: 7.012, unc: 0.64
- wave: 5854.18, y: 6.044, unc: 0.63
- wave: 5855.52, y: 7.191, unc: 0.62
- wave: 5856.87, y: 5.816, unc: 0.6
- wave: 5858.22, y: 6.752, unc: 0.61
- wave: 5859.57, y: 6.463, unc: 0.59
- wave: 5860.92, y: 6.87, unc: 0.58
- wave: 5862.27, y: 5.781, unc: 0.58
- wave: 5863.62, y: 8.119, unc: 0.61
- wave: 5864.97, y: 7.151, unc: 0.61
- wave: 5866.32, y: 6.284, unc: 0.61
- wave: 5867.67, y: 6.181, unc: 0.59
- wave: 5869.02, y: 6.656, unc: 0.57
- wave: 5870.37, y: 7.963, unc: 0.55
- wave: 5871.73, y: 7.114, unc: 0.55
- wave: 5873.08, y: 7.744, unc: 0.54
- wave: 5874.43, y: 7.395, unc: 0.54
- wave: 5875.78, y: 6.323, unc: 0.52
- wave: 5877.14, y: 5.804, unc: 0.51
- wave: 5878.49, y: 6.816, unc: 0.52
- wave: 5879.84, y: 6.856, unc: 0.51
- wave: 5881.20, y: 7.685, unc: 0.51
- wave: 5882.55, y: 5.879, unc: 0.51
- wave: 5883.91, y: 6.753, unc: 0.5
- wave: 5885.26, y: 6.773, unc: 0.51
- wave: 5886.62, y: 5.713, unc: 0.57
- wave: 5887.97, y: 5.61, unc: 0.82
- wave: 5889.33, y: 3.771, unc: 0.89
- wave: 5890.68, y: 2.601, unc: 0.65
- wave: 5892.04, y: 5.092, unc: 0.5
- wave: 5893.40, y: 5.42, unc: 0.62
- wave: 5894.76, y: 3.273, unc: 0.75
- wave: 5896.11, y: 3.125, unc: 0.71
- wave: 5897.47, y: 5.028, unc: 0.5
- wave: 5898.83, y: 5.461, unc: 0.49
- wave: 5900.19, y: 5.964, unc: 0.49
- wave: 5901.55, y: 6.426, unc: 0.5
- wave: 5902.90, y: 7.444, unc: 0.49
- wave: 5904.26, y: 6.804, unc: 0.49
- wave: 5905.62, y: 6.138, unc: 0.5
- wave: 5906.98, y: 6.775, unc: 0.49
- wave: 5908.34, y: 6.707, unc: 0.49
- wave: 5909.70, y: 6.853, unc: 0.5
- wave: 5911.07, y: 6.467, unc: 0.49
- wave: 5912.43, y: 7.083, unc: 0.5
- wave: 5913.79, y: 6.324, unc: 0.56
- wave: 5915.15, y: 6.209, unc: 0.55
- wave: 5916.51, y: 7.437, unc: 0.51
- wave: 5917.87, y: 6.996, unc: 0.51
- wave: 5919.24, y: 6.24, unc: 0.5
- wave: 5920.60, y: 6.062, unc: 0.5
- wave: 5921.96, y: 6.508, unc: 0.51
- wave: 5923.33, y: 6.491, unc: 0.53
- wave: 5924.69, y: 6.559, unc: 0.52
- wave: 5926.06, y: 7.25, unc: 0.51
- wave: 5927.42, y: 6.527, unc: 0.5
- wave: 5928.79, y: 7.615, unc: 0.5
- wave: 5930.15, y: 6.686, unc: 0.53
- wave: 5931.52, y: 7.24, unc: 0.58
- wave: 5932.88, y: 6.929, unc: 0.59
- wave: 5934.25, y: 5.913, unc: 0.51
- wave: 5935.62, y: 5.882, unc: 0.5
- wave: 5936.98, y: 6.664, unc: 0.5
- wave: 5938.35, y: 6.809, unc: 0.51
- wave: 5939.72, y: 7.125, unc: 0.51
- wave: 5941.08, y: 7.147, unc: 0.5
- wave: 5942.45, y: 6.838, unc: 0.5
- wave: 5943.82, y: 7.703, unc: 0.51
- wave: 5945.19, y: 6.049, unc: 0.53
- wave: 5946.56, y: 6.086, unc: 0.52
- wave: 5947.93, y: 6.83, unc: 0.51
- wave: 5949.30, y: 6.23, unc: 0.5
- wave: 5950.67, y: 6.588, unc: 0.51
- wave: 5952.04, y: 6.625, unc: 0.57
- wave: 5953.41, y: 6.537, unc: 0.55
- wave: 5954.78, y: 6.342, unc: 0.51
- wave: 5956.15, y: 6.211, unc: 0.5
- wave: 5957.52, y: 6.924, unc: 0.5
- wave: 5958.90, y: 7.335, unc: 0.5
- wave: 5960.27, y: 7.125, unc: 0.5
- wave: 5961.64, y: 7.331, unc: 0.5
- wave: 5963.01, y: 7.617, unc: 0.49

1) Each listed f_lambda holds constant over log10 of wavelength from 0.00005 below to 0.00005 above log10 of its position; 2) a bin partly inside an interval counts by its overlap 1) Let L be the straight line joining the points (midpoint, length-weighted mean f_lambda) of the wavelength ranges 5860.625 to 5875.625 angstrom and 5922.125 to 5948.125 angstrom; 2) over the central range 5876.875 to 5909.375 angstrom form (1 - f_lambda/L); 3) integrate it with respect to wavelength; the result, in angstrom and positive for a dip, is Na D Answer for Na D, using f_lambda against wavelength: 5.41 angstrom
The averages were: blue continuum 7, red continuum 6.75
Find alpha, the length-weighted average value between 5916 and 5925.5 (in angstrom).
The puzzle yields 6.6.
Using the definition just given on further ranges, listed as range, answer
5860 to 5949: 6.4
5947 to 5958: 6.52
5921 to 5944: 6.79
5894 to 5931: 6.32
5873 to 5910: 5.9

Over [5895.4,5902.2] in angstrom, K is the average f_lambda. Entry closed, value 5.19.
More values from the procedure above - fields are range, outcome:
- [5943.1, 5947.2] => 6.61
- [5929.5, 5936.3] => 6.53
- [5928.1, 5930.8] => 7.16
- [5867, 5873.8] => 7.13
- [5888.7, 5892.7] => 3.82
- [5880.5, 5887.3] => 6.56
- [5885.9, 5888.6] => 5.68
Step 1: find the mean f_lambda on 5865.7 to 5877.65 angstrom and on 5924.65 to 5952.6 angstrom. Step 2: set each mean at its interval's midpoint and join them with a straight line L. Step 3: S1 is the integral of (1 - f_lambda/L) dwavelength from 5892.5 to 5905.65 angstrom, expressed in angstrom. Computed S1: 2.6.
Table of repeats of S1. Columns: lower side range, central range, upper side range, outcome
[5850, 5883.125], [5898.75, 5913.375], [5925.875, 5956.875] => 0.3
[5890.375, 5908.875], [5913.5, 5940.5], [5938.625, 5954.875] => -2.2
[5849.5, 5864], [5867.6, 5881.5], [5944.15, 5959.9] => -0.8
